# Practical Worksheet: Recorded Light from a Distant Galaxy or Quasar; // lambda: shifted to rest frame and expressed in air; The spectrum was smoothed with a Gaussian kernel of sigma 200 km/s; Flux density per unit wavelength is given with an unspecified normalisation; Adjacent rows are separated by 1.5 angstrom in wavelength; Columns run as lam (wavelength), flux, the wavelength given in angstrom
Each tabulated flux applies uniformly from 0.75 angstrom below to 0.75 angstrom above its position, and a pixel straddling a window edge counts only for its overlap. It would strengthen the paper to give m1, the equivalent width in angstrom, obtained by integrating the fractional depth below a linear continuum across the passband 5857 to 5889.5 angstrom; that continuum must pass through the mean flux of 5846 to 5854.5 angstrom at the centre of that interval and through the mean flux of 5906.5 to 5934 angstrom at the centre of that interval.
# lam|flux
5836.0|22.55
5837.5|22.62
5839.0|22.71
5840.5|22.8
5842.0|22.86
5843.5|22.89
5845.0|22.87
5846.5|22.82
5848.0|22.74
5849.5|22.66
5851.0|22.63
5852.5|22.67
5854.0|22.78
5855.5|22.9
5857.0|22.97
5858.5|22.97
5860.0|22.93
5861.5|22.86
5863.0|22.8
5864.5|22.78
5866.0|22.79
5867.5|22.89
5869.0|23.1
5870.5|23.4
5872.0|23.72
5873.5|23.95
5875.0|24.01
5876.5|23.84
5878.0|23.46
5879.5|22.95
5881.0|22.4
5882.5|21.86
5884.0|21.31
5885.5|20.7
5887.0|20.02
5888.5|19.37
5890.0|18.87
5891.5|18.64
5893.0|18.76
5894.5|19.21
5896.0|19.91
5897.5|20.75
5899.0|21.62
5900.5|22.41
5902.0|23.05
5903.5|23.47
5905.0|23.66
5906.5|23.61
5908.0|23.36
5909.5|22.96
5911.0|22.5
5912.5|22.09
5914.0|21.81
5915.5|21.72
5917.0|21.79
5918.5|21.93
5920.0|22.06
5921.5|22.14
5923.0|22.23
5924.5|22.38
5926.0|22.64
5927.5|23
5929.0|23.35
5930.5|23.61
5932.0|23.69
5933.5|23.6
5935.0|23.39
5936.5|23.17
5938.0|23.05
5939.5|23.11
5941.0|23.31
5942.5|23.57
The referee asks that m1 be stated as 0.2 angstrom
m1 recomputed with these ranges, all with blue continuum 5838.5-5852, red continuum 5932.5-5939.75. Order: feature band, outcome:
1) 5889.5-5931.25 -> 2.2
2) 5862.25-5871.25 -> 0.0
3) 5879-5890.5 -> 1.0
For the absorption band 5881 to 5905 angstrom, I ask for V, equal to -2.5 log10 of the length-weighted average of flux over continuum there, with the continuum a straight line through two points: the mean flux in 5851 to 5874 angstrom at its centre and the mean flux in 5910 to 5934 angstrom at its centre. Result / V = 0.10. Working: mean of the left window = 23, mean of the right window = 22.5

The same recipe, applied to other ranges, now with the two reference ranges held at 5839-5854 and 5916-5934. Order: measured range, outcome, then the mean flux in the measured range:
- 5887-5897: 0.181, 19.2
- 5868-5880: -0.038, 23.6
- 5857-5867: -0.005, 22.9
